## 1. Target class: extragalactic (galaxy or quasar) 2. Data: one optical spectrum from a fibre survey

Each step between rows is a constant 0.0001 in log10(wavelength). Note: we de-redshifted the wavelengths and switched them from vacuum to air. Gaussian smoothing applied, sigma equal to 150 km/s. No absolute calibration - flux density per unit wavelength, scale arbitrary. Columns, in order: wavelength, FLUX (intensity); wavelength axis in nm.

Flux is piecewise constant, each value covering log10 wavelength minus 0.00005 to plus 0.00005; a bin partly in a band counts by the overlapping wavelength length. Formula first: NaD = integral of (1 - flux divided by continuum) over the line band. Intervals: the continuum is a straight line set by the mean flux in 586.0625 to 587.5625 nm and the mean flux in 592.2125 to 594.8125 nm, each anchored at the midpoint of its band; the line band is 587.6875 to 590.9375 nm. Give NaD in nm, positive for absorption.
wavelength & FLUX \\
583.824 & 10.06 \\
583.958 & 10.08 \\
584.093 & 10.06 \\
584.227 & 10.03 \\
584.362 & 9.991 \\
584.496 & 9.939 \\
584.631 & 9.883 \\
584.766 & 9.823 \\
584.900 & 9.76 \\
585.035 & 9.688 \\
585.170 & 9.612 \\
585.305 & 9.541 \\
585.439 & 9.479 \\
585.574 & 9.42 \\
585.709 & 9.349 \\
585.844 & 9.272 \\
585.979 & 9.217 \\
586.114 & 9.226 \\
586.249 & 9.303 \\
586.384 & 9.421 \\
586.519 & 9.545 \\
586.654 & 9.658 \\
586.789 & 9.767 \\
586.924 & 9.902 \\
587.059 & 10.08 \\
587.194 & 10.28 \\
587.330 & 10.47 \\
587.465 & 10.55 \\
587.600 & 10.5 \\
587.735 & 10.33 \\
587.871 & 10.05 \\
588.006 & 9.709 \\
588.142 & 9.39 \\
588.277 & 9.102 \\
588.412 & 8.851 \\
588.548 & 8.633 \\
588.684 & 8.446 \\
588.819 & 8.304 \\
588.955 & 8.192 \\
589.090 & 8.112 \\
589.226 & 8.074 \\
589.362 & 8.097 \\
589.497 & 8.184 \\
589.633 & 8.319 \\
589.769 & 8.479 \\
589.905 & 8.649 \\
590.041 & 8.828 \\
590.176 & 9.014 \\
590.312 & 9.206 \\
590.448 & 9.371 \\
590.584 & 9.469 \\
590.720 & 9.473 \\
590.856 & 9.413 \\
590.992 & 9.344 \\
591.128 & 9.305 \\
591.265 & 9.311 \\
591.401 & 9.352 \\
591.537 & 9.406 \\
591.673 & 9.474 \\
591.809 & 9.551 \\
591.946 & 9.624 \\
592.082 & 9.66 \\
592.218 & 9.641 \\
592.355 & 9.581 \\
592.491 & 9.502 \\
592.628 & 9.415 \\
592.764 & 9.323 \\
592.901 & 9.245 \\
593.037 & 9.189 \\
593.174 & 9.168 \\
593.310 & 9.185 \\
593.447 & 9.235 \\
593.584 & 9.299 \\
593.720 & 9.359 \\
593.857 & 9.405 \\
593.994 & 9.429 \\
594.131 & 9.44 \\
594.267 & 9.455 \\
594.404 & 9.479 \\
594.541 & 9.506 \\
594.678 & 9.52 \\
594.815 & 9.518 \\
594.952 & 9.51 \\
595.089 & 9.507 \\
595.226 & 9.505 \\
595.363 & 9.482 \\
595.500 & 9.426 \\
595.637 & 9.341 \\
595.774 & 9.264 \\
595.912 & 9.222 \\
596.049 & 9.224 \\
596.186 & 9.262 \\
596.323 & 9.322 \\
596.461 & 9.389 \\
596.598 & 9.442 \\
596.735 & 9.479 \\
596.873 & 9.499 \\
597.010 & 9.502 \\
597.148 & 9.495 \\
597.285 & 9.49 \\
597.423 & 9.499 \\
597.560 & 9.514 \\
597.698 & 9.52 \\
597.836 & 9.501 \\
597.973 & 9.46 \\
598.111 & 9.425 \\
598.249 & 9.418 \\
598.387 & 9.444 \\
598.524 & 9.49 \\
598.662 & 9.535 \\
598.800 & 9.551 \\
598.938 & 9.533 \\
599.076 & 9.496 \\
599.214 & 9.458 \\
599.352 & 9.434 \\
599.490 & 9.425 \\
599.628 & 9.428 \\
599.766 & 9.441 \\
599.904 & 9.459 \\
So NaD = 0.26 nm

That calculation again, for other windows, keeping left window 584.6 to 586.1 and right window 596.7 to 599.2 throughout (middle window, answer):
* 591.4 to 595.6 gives 0.031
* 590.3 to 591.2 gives 0.013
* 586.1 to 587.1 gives -0.010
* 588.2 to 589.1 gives 0.091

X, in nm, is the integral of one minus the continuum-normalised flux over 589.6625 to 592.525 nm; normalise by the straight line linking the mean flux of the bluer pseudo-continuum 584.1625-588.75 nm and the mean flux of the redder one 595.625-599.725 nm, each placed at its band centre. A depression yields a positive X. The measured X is 0.08 nm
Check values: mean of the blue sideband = 9.65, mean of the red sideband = 9.44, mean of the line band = 9.3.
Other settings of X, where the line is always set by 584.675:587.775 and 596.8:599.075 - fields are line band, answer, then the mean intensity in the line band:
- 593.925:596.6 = 0.04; 9.41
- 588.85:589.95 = 0.16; 8.25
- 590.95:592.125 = 0.02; 9.44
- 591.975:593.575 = 0.04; 9.38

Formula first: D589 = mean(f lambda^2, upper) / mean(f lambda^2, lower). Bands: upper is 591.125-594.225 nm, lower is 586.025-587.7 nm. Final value 1.0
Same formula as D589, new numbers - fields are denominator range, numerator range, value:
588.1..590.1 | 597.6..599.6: 1.15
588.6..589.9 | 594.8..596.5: 1.16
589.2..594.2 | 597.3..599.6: 1.05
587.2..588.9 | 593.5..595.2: 1.01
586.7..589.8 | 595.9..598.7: 1.06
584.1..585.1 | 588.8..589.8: 0.84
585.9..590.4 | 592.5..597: 1.04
